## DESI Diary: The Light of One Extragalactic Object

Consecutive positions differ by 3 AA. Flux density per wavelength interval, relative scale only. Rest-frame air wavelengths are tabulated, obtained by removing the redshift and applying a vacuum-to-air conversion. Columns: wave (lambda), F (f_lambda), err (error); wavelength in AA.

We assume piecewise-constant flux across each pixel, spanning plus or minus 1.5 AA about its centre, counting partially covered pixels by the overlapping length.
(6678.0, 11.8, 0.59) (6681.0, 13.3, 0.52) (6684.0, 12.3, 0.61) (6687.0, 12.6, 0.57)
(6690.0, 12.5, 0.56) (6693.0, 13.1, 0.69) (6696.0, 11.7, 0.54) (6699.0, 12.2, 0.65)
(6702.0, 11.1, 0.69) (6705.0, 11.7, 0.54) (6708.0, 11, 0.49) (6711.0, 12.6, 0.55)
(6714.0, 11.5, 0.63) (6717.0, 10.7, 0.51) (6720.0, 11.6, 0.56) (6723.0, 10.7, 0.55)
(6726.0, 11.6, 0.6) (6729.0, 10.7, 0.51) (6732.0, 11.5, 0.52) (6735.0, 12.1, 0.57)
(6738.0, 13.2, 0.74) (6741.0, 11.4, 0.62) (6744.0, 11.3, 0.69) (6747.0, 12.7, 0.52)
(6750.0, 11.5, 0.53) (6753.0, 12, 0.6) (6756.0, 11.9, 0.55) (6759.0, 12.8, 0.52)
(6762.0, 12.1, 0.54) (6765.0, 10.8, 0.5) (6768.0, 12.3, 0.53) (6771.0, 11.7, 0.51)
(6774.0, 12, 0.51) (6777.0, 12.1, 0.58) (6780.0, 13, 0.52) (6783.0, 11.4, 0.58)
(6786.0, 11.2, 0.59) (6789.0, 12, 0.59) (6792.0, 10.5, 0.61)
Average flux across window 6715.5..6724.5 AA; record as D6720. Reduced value 11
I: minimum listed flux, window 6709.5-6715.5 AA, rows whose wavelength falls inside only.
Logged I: 11.5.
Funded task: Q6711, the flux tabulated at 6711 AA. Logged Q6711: 12.6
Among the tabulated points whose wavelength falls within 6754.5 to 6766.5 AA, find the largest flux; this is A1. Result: 12.8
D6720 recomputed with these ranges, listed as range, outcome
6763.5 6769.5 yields 11.6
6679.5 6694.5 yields 12.8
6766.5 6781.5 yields 12.2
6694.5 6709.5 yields 11.5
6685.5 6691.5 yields 12.5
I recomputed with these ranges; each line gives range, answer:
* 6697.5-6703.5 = 11.1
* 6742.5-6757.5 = 11.3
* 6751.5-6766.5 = 10.8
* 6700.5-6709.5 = 11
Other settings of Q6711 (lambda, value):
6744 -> 11.3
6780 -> 13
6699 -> 12.2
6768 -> 12.3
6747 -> 12.7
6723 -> 10.7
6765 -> 10.8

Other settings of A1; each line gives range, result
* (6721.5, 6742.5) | 13.2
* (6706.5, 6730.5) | 12.6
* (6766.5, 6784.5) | 13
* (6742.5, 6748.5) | 12.7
